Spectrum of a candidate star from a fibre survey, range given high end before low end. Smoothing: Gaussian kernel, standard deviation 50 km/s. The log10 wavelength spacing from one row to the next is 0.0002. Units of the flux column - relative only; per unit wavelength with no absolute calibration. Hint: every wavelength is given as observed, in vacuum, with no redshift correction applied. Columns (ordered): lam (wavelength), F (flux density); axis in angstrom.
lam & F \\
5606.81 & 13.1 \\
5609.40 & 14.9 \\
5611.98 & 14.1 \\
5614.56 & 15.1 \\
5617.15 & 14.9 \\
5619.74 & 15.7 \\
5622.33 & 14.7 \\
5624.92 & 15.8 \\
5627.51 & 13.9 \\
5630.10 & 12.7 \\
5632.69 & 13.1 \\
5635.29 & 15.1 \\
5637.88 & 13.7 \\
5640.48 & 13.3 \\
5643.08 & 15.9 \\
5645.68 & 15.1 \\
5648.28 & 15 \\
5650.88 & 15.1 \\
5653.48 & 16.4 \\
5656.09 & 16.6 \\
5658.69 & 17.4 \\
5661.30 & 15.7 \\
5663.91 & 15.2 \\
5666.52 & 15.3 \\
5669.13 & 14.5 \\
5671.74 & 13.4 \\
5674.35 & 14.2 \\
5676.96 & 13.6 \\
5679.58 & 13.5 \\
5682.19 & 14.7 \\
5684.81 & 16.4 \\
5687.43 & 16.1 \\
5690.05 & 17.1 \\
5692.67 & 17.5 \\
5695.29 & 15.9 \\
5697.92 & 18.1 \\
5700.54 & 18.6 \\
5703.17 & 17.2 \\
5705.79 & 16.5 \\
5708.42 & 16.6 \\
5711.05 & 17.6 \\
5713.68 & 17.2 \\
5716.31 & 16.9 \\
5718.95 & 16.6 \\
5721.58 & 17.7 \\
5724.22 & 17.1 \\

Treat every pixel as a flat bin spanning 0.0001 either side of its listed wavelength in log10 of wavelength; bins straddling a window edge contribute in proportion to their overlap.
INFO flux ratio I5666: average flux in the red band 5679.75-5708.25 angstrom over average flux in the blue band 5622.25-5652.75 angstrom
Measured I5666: 1.2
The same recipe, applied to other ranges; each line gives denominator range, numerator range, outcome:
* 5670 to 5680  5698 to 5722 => 1.26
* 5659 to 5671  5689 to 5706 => 1.13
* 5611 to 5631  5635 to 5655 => 1.02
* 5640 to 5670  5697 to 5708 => 1.13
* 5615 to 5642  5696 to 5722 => 1.20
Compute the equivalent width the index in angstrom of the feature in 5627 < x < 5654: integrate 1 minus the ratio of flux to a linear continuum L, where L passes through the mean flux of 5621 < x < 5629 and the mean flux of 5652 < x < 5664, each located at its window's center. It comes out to 1.86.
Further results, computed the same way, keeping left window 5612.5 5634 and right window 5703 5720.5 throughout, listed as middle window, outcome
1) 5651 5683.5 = 1.3 angstrom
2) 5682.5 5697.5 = -0.2 angstrom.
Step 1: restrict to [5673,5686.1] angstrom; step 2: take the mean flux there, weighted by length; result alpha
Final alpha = 14.5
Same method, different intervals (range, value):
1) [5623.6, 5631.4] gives 14.1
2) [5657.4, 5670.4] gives 15.6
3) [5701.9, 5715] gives 17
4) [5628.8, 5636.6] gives 13.6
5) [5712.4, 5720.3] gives 16.9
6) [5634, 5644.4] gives 14.5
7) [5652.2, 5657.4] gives 16.5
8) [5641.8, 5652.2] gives 15.3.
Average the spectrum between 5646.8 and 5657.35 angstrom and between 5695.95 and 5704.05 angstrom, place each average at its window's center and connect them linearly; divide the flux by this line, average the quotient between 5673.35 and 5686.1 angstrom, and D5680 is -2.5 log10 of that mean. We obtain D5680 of 0.17 mag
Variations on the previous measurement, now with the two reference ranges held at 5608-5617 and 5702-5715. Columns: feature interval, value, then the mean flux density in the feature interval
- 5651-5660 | -0.06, 16.6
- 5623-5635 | 0.08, 14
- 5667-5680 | 0.16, 14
